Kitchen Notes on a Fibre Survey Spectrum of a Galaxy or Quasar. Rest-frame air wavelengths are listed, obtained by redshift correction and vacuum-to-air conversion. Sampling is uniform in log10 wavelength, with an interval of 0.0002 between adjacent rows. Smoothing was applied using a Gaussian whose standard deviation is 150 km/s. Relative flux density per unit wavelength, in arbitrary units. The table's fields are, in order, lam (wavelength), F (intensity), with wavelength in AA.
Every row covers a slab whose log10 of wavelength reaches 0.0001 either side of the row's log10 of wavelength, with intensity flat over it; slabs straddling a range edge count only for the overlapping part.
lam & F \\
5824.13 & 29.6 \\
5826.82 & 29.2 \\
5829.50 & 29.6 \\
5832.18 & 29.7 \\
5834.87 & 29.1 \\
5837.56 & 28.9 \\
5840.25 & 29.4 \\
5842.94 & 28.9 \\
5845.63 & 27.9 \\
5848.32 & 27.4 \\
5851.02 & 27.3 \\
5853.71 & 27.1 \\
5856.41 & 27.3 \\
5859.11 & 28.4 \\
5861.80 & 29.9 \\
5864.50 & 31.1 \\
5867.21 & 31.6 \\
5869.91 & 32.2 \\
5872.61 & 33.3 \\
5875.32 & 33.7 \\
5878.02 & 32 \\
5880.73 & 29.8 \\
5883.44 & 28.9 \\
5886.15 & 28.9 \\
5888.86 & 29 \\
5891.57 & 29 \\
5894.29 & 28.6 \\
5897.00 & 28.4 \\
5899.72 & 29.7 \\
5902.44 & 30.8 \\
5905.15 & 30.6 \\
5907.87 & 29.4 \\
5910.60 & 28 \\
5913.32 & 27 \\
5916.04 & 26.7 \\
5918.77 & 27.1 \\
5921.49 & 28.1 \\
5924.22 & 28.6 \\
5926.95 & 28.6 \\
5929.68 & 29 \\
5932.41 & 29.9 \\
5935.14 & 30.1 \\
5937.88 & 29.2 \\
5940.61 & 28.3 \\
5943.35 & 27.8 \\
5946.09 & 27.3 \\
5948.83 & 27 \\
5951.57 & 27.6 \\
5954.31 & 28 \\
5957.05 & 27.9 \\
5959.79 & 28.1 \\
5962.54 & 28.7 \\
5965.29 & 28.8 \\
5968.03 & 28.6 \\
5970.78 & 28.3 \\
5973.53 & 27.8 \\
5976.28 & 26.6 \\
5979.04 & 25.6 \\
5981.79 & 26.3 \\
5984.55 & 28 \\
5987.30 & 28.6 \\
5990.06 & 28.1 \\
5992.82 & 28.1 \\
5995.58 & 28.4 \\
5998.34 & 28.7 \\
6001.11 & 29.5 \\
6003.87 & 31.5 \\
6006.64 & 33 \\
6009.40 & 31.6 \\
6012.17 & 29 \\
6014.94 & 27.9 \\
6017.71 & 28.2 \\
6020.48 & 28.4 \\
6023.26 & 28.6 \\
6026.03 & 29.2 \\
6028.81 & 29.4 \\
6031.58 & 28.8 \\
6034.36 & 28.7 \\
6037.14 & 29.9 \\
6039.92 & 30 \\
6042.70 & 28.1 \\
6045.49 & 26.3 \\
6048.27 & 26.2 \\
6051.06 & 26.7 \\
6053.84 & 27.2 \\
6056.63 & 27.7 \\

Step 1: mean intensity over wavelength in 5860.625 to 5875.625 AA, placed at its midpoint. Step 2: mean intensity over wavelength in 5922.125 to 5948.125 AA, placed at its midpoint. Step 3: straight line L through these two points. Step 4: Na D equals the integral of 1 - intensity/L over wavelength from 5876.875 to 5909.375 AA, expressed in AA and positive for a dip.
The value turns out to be 1.2 AA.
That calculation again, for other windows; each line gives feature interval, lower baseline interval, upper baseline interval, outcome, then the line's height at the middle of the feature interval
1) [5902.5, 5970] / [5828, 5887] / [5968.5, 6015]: 1.6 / 29.1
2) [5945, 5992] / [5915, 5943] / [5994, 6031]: 2.0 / 29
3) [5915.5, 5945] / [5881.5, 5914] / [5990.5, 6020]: 0.7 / 29.2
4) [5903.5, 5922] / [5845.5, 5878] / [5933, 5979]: 0.5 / 28.9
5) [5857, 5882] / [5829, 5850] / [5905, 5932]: -2.3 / 28.6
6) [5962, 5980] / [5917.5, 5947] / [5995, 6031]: 0.8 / 29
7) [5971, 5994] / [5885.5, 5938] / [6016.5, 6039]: 1.2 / 28.9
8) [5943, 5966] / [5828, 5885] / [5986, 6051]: 1.0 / 29.2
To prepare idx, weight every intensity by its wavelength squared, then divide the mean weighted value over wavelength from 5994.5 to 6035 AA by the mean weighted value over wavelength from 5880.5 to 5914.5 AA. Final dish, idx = 1.05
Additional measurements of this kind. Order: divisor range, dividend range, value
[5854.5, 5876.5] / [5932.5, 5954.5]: 0.94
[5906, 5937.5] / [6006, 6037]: 1.06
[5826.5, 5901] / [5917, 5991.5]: 0.98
